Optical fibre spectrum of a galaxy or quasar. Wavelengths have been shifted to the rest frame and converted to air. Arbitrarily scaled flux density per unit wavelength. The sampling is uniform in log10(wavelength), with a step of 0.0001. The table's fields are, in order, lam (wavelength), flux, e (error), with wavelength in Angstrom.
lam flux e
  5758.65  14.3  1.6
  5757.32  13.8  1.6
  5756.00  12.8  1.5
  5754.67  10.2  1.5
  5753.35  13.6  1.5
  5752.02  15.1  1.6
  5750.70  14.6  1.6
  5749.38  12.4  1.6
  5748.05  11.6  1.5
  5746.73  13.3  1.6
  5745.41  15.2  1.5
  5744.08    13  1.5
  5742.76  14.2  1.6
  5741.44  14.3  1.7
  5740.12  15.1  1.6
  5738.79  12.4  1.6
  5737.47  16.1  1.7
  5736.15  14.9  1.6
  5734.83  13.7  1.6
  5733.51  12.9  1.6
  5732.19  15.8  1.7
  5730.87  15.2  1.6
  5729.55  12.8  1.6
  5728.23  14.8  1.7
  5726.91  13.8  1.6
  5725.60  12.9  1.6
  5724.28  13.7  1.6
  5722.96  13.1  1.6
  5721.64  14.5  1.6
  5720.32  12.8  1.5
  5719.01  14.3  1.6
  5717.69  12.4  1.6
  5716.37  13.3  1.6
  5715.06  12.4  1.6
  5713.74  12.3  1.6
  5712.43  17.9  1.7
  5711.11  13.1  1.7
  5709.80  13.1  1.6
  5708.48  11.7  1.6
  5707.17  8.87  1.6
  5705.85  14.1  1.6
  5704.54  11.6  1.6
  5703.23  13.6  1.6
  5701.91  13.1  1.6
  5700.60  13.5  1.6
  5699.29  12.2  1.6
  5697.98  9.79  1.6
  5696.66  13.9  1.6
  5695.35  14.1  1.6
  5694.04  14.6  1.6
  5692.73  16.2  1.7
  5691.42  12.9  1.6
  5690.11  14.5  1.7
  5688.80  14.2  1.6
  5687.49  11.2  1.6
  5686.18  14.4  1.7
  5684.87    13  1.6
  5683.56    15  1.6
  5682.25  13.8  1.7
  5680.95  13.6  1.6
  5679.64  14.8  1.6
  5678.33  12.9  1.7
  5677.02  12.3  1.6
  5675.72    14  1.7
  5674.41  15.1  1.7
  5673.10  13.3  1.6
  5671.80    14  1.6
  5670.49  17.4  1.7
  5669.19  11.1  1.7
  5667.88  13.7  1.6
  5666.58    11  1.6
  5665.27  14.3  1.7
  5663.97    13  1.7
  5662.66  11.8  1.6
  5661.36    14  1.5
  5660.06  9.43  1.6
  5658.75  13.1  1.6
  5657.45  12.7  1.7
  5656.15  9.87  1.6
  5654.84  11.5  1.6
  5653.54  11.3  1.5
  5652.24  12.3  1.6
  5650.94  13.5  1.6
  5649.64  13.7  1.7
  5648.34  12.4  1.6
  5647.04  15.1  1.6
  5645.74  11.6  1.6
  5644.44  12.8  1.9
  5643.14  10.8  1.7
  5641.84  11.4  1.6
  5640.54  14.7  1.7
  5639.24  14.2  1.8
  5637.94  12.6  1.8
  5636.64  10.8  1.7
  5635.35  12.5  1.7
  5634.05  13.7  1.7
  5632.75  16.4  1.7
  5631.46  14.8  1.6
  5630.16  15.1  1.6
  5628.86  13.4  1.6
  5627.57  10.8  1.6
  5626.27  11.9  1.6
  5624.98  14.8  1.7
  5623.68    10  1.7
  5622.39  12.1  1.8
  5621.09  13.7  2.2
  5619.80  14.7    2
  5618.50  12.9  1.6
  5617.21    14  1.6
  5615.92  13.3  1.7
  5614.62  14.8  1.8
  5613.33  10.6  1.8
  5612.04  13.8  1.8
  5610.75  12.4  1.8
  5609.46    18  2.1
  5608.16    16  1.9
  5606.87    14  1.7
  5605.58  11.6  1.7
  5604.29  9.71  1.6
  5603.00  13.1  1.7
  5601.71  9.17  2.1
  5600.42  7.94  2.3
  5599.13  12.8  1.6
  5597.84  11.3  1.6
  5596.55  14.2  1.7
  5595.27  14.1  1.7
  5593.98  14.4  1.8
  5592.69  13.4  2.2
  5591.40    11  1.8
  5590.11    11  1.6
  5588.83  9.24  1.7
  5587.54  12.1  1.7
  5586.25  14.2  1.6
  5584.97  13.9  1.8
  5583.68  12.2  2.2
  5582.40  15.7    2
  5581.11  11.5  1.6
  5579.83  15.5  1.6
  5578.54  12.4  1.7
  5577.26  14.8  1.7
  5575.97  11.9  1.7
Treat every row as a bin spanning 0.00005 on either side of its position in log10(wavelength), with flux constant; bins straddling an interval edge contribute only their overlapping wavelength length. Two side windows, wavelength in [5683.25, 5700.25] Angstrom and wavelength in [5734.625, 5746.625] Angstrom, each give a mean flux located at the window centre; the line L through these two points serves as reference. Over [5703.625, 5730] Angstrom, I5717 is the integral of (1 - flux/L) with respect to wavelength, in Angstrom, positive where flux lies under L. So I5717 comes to 1.39 Angstrom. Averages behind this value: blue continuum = 13.5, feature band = 13.2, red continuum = 14.3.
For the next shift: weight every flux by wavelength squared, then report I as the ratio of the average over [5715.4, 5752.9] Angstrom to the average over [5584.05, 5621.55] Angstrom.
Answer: 1.1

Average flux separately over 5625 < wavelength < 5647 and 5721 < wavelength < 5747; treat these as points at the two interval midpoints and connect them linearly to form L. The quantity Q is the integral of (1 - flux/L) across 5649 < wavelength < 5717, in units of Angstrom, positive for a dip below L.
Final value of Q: 2.3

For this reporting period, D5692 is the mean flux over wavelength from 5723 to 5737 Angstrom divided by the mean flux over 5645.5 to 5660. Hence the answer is 1.1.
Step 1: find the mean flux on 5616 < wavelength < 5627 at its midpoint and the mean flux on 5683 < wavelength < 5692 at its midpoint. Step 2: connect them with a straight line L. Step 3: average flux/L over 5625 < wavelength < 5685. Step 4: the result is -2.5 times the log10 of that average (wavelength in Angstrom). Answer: 0.02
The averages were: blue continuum 13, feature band 13.1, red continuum 13.6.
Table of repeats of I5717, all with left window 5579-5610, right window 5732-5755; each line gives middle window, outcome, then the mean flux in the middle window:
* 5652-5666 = 1.2 Angstrom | 12.1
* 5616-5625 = -0.1 Angstrom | 13.1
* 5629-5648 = -0.4 Angstrom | 13.3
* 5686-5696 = -0.4 Angstrom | 14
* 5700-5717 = 0.7 Angstrom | 13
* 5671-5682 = -0.4 Angstrom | 13.8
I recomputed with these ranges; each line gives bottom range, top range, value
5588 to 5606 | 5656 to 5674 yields 1.13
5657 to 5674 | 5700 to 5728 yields 1.03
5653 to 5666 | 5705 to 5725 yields 1.11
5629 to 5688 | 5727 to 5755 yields 1.09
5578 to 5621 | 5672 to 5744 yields 1.10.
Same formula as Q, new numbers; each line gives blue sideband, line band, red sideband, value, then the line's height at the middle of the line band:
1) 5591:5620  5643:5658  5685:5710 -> 0.72 Angstrom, 13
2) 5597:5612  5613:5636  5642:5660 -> -1.84 Angstrom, 12.4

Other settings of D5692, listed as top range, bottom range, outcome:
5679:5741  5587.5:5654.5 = 1.06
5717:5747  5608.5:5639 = 1.04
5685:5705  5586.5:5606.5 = 1.13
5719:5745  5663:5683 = 1.03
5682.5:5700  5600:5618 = 1.06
